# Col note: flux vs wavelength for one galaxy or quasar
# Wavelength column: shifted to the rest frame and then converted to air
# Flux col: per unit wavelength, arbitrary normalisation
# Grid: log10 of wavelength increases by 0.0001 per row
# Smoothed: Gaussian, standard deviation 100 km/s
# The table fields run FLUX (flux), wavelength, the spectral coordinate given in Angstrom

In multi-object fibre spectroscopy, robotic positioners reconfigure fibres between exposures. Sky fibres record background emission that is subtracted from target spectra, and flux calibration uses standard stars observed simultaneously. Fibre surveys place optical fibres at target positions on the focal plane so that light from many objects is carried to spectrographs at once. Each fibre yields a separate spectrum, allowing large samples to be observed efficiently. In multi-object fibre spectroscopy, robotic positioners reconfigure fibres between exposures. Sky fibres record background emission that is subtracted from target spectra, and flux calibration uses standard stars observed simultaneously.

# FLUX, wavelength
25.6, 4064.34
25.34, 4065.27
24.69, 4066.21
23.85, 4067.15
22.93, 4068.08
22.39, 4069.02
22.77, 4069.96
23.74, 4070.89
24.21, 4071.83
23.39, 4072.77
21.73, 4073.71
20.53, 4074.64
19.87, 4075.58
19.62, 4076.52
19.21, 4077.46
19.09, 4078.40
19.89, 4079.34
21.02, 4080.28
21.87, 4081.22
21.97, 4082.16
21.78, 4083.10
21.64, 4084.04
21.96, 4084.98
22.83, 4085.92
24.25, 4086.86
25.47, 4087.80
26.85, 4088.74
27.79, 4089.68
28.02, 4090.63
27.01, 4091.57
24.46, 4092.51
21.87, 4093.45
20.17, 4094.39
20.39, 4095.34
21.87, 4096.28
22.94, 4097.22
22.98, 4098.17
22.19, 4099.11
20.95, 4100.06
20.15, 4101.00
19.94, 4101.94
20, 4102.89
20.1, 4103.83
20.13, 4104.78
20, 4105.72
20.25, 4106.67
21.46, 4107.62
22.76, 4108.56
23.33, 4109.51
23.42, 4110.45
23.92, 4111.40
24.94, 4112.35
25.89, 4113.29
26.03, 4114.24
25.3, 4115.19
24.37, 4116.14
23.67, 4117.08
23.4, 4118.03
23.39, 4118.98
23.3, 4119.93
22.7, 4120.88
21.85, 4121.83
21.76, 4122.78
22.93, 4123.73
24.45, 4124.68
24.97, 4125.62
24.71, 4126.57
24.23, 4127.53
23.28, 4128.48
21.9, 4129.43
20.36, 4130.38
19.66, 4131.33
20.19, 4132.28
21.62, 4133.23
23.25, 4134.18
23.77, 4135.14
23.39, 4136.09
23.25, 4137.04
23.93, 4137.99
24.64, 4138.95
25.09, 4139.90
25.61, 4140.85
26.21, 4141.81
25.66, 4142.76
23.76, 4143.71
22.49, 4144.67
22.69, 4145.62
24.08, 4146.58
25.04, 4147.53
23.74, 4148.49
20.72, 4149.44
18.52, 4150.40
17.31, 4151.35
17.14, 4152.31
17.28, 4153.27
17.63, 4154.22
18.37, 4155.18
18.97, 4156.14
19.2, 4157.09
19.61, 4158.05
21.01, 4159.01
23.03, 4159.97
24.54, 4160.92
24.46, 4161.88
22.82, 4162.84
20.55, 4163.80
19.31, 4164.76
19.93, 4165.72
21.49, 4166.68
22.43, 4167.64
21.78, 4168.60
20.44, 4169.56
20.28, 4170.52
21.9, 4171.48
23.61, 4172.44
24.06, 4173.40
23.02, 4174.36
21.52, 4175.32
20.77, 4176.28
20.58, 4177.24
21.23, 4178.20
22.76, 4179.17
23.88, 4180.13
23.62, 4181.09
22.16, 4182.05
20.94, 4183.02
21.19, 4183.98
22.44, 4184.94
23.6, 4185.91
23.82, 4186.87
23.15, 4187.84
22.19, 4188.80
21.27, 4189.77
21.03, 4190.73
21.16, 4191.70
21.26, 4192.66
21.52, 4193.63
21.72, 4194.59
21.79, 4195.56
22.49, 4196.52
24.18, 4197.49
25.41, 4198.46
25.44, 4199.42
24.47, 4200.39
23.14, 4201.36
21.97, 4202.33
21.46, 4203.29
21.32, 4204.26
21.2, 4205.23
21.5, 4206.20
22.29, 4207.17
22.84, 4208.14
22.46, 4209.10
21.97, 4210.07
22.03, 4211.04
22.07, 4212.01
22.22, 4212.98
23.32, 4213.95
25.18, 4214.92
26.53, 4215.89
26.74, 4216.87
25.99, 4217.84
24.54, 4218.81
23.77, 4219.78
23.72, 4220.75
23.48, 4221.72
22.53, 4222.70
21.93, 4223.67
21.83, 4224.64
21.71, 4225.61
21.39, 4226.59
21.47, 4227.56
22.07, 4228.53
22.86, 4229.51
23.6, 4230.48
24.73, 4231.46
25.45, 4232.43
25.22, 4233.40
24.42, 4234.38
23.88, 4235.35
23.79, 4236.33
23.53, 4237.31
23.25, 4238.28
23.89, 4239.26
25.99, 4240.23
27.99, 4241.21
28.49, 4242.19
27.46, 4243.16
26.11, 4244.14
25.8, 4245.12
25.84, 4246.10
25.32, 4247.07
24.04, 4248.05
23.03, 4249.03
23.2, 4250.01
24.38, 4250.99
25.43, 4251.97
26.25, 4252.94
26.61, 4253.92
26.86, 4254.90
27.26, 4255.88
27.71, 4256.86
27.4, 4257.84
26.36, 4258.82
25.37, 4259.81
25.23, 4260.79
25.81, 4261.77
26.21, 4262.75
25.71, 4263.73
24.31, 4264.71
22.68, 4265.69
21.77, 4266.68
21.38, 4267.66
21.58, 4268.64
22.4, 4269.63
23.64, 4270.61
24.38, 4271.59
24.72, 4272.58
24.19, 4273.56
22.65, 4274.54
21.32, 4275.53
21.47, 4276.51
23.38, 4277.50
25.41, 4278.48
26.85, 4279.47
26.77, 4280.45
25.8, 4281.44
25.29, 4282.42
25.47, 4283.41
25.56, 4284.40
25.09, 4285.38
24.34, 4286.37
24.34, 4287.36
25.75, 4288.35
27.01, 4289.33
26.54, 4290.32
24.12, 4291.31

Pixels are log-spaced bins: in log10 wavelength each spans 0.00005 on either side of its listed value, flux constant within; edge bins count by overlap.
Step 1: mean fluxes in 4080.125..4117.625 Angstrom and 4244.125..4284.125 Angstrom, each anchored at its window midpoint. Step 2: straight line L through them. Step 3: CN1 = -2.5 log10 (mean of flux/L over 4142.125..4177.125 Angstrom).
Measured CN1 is 0.11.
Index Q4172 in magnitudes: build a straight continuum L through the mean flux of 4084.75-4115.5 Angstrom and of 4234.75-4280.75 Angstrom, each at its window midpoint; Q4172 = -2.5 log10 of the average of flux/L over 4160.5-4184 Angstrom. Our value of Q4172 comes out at 0.09 mag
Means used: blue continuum 23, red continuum 24.8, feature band 22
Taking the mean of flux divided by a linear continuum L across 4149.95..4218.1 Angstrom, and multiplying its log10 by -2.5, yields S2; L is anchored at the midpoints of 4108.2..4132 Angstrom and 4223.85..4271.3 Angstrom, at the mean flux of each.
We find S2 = 0.098 mag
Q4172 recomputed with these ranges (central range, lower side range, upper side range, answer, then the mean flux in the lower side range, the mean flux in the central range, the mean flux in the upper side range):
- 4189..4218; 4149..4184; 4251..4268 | 0.00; 21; 22.8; 25.4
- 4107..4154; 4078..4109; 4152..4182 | -0.06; 22.3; 23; 21.2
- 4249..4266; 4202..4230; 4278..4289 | -0.05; 22.9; 25.7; 25.5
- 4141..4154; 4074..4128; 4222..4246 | 0.06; 22.7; 21.9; 24.2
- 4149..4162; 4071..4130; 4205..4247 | 0.18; 22.7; 19.7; 23.9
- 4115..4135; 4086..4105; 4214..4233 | 0.01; 22.9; 22.9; 23.7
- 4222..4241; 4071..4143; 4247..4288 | 0.04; 22.8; 23.4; 24.7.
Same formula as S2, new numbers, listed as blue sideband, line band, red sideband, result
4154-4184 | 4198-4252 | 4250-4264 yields 0.026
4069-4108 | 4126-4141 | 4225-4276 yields -0.011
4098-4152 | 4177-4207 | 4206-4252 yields 0.055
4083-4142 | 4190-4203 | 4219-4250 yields 0.052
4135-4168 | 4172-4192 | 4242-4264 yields 0.039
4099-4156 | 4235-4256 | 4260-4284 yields -0.068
